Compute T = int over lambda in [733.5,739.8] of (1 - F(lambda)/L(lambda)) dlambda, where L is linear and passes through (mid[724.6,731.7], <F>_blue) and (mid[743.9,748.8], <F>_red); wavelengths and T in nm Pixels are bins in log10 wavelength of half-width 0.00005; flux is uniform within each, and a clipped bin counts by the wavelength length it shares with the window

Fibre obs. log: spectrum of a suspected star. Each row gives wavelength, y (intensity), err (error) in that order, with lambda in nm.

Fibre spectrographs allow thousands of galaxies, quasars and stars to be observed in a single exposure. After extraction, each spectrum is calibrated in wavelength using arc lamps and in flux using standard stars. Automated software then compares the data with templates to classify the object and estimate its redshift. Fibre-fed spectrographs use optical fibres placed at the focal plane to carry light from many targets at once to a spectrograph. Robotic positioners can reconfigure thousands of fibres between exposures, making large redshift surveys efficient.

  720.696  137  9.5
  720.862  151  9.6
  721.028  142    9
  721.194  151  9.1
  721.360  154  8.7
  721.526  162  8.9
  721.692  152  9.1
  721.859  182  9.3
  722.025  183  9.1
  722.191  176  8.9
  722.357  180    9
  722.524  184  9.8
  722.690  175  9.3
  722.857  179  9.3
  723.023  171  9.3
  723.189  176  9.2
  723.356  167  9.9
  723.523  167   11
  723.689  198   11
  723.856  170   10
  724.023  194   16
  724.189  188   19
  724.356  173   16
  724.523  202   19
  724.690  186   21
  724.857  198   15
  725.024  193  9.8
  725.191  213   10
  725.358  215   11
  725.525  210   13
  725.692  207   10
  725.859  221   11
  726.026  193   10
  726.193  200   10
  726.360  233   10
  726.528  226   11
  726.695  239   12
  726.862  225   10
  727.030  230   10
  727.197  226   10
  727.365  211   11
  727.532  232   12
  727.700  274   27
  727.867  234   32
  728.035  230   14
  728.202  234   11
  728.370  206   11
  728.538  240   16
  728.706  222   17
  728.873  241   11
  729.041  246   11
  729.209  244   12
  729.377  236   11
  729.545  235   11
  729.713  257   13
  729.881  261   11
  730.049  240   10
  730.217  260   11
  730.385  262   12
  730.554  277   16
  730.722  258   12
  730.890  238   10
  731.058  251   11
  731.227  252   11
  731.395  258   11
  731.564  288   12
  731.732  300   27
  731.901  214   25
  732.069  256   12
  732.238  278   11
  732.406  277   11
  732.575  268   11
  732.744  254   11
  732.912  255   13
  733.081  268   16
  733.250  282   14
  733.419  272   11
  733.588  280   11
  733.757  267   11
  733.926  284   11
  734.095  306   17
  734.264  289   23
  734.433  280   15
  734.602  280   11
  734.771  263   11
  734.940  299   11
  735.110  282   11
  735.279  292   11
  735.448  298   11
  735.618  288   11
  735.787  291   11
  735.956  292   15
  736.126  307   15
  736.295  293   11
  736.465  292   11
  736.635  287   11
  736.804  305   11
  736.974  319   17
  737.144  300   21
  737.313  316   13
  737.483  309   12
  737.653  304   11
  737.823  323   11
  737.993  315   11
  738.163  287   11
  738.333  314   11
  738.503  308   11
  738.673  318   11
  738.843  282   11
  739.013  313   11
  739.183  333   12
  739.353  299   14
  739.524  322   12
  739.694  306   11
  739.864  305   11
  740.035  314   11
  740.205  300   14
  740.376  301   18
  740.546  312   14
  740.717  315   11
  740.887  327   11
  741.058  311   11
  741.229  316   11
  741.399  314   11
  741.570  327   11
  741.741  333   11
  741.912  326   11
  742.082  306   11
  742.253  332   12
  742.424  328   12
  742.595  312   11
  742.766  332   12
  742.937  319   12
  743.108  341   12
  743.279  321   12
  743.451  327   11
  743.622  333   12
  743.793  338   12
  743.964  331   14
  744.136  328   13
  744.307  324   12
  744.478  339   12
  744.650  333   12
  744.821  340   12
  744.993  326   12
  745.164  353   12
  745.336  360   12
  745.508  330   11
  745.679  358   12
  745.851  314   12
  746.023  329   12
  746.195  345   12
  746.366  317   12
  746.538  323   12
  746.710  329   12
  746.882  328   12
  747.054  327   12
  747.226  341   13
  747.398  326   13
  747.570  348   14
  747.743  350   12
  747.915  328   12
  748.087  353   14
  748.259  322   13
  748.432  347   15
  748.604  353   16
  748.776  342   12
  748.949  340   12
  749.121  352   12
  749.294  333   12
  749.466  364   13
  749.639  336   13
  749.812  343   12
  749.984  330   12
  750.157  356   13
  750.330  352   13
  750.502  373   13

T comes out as -0.379 nm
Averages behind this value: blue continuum 234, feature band 299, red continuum 336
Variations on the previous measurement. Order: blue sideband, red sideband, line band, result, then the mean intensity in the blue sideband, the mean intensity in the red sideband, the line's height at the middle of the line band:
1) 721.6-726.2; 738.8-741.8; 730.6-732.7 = -0.13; 187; 313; 247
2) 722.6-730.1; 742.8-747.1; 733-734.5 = -0.11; 214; 333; 261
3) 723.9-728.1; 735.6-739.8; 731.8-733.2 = 0.03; 214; 305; 265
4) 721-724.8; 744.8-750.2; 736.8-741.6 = -0.47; 175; 339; 283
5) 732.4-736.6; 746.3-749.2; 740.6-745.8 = -0.18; 282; 337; 318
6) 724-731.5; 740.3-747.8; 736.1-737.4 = -0.08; 229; 329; 284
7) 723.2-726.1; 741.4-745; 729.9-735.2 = -0.39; 193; 328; 251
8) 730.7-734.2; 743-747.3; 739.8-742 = -0.03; 267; 333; 311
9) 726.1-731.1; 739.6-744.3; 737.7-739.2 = -0.05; 239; 321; 299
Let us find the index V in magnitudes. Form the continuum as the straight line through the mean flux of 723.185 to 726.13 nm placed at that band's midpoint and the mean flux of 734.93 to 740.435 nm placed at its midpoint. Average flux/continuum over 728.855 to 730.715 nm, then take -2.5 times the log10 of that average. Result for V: -0.07 mag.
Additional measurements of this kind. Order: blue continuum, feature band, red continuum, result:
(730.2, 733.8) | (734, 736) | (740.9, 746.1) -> -0.03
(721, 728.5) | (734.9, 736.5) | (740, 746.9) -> -0.08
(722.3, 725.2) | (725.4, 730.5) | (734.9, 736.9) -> -0.05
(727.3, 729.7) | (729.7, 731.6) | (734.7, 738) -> -0.02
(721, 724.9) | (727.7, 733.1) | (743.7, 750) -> -0.12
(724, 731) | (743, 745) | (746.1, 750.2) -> -0.05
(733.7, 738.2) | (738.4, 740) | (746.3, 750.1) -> -0.01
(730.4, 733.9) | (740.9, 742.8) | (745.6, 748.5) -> -0.04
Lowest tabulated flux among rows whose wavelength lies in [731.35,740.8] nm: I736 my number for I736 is 214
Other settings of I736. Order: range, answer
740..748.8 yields 300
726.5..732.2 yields 206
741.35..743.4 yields 306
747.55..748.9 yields 322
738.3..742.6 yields 282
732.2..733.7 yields 254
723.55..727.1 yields 170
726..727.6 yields 193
